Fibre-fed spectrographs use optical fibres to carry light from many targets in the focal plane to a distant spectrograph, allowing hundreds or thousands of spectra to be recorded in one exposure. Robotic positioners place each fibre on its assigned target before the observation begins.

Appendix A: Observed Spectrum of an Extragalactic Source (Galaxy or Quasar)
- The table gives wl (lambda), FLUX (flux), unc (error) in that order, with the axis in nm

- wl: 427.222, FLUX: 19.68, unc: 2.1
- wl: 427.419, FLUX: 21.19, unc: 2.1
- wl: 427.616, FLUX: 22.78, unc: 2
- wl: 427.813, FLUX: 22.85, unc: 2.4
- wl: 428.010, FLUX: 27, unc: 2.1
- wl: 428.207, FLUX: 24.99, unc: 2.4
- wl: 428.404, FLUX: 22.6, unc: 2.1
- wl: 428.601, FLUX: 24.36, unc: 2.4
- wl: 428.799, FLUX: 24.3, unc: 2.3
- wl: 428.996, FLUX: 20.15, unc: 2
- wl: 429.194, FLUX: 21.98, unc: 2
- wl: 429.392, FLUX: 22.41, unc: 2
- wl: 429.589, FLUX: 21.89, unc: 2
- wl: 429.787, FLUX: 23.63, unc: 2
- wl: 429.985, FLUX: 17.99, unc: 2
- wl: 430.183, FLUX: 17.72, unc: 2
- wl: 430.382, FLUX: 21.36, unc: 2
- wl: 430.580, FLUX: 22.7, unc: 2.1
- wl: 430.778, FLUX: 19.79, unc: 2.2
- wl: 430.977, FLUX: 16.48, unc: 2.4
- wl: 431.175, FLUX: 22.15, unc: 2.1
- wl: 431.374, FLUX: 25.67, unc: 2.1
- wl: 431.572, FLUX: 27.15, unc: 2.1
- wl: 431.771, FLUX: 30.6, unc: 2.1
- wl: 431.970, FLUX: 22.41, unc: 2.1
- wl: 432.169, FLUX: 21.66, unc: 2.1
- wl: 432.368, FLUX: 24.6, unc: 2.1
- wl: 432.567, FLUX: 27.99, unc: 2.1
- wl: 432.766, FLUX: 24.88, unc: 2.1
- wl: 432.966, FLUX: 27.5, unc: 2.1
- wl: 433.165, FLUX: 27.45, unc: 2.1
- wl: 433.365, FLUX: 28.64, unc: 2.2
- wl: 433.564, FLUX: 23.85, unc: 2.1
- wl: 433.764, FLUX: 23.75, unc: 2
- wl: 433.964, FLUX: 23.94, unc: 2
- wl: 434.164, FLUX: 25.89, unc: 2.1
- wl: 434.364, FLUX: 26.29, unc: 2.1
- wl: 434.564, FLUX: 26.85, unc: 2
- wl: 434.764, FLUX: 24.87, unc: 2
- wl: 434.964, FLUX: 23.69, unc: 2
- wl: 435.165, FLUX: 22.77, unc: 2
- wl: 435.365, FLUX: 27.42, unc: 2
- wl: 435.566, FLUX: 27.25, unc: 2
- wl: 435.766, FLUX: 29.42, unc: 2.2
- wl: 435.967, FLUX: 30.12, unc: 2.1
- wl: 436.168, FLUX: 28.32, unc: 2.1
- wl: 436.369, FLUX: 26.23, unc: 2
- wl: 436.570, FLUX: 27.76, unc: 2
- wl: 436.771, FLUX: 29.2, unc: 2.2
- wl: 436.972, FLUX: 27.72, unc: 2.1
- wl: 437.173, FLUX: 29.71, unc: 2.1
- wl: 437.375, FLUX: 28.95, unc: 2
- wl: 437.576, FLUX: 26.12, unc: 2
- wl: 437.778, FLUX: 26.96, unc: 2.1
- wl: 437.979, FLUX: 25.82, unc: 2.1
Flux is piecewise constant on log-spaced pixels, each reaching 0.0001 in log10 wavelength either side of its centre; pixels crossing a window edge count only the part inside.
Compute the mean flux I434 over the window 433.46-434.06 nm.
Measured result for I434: 23.9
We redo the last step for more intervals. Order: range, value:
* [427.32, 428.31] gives 23.8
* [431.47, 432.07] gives 26.7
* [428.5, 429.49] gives 22.6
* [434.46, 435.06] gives 25.2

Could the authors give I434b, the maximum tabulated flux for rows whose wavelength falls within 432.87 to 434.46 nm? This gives 28.64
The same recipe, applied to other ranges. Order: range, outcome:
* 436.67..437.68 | 29.71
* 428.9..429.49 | 22.41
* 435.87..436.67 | 30.12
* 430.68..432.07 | 30.6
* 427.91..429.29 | 27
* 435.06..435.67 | 27.42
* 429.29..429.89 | 23.63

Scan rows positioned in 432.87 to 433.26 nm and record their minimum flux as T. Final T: 27.45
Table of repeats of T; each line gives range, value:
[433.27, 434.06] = 23.75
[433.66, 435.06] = 23.69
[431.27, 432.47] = 21.66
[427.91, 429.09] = 20.15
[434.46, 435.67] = 22.77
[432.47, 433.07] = 24.88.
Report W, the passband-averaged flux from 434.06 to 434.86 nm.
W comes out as 26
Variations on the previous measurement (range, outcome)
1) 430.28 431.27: 20.5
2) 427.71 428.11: 24.9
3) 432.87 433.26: 27.5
